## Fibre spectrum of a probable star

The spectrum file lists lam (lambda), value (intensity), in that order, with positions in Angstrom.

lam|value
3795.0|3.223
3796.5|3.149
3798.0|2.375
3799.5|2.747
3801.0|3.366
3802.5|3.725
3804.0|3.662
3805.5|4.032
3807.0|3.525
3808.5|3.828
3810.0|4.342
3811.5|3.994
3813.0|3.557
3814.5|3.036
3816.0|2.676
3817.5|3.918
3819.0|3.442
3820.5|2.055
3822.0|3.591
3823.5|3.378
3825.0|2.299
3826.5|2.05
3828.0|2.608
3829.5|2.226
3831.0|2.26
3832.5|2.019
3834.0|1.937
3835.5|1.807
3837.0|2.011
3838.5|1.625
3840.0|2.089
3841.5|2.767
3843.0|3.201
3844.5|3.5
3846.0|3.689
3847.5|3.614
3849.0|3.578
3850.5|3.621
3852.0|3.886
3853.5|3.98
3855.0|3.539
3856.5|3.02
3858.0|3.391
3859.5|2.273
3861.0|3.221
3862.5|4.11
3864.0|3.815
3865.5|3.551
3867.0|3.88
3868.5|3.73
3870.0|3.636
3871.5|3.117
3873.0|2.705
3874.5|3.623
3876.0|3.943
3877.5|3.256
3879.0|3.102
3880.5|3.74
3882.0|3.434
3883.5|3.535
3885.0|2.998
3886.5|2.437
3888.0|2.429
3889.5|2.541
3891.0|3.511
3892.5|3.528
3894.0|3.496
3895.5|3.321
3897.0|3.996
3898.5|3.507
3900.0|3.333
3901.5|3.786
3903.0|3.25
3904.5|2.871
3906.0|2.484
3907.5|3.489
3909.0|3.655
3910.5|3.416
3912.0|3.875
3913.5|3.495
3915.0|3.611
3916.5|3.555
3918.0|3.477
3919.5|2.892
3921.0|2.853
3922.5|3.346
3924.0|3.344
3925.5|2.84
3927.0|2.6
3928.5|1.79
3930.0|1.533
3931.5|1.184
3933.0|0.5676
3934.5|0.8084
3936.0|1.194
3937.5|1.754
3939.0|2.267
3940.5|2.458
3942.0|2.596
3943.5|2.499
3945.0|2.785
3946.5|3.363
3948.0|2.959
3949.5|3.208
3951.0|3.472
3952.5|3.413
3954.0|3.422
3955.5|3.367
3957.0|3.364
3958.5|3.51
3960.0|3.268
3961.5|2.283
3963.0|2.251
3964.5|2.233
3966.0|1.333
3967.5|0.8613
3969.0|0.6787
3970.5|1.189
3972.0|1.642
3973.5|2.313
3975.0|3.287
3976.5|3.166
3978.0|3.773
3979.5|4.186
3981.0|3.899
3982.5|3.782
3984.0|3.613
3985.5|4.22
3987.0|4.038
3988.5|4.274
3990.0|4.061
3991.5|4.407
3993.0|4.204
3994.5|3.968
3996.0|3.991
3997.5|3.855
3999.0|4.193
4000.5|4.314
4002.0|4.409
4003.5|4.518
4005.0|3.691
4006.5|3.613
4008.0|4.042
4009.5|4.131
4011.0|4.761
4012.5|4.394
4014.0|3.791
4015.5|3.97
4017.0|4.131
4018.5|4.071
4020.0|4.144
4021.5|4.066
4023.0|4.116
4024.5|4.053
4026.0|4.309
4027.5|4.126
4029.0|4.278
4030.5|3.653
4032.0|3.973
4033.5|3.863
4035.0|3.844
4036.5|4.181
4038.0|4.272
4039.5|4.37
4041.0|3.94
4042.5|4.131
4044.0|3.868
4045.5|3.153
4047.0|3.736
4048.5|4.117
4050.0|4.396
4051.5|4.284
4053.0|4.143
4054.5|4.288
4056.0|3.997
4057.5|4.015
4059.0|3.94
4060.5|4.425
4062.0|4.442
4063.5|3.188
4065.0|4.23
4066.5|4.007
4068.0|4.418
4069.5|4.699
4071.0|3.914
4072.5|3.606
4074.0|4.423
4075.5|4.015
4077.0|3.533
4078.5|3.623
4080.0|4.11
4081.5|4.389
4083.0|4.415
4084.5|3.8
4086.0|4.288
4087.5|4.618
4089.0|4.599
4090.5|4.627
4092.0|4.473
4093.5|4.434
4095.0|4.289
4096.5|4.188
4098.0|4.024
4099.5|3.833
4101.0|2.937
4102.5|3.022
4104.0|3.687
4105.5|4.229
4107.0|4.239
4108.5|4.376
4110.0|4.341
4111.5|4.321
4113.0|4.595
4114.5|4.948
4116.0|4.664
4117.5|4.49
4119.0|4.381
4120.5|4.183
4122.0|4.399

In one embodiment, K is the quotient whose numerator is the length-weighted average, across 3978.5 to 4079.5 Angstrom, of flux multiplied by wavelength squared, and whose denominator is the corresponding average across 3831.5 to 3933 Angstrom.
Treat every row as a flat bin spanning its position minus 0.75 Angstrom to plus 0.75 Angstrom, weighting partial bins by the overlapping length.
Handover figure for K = 1.40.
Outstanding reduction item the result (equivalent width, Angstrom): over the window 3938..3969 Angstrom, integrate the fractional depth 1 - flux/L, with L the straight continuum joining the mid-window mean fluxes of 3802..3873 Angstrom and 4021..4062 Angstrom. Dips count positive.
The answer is 8.3 Angstrom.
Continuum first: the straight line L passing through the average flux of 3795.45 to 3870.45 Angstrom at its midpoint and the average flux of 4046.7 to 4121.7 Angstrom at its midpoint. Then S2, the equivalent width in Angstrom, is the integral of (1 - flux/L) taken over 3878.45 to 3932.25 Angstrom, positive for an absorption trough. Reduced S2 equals 4.9 Angstrom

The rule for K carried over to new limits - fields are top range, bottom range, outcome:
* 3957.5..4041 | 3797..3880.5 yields 1.25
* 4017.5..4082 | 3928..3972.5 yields 1.89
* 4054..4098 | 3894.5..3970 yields 1.63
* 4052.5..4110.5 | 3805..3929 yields 1.43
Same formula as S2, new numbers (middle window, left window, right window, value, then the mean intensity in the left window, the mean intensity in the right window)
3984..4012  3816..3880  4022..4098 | -2.41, 3.07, 4.11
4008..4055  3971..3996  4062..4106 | -2.80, 3.66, 4.06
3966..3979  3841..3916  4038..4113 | 5.66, 3.39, 4.09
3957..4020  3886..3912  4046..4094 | 4.54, 3.26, 4.16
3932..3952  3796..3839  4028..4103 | 6.91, 2.95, 4.06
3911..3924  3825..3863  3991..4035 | 0.04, 2.86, 4.1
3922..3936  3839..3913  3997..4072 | 6.45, 3.35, 4.09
